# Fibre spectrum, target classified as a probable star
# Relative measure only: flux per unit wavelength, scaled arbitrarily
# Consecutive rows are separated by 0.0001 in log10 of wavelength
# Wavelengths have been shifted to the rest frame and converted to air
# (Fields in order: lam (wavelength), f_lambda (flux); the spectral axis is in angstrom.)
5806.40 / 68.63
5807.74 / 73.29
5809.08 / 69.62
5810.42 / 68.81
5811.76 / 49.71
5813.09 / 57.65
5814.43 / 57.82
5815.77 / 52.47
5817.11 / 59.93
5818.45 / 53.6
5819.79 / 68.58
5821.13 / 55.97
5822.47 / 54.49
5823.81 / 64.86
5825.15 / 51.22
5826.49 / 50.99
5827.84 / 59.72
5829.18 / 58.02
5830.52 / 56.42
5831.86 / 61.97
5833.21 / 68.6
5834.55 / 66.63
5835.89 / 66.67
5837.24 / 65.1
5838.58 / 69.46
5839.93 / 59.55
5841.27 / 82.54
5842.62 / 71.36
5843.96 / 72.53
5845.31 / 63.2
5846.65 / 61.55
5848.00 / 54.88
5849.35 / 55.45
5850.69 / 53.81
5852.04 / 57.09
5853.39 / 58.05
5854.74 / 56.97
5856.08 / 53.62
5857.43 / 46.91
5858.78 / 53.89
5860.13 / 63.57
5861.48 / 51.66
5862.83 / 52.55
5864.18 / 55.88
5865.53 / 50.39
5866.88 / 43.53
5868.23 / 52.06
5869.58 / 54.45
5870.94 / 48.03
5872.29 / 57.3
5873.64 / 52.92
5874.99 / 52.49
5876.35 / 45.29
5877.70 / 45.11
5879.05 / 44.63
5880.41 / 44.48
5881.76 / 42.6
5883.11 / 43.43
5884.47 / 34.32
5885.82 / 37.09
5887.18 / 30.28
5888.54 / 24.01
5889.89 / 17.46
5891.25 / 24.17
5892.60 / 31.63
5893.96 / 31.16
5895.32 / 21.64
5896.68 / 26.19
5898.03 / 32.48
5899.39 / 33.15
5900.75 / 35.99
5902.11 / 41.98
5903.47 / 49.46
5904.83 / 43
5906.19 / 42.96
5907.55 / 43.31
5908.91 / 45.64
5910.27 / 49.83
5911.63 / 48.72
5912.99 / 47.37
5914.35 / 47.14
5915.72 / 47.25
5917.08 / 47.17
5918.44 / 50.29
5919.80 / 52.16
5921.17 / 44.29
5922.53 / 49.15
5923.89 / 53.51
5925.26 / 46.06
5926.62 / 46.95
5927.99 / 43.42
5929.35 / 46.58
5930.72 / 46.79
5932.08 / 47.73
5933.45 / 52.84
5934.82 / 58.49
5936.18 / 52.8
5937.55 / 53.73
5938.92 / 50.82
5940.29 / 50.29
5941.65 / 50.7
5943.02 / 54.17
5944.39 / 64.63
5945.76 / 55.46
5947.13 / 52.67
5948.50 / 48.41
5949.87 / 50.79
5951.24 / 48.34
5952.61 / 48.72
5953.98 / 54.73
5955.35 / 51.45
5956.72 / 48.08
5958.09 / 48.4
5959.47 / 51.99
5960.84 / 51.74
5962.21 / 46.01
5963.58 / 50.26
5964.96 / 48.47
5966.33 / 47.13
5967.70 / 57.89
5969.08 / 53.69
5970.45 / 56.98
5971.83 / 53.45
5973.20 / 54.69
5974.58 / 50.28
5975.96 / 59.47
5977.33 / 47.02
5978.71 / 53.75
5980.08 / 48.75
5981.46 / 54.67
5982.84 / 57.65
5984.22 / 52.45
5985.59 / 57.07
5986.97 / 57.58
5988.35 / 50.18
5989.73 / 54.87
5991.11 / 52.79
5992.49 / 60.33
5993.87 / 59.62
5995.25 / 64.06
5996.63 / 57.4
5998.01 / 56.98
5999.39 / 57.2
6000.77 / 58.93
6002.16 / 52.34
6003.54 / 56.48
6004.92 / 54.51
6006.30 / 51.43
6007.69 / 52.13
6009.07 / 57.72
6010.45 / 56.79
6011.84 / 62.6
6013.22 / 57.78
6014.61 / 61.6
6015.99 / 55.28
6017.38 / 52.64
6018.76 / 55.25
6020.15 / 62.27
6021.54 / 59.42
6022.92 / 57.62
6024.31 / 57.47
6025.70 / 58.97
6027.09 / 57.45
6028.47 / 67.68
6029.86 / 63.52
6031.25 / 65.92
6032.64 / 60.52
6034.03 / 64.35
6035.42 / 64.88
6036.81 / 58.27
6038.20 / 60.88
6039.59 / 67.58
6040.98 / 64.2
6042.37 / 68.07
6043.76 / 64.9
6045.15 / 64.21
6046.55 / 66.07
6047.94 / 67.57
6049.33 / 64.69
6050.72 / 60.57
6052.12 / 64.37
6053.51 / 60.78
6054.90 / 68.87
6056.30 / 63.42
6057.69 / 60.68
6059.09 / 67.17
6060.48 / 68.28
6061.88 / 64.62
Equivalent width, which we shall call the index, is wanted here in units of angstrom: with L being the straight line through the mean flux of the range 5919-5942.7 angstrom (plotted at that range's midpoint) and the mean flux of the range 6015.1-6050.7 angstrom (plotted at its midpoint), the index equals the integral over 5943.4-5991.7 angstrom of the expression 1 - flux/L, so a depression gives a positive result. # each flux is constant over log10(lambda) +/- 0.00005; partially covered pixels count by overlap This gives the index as 1.4 angstrom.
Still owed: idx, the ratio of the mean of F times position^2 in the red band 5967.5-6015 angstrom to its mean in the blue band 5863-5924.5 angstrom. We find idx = 1.35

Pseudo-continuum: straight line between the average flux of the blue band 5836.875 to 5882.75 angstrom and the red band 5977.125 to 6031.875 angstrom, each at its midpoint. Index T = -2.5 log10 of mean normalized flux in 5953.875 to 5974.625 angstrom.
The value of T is 0.10 mag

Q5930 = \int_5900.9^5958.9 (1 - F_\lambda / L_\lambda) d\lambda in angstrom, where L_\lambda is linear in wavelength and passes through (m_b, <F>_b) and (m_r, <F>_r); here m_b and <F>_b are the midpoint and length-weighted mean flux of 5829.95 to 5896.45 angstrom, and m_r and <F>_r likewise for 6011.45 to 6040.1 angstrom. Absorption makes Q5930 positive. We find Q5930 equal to 5.9 angstrom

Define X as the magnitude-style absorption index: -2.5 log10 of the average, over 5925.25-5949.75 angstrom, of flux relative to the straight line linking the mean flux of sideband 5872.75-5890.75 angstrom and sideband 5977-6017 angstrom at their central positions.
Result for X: -0.08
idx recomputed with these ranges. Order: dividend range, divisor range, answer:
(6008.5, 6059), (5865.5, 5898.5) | 1.66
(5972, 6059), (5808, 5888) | 1.12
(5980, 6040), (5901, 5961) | 1.21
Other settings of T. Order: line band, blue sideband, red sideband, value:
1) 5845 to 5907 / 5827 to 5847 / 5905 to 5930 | 0.26 mag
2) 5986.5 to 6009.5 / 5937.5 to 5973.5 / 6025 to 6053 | 0.03 mag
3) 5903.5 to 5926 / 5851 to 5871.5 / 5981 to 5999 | 0.15 mag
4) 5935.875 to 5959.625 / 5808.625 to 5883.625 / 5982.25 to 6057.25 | 0.13 mag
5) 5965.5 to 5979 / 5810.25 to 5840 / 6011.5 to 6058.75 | 0.15 mag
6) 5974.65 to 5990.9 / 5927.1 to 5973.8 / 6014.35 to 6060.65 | 0.04 mag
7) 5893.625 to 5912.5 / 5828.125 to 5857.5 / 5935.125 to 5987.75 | 0.41 mag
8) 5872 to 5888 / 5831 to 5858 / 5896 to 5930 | 0.22 mag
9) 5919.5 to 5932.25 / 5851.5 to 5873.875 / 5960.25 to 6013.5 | 0.14 mag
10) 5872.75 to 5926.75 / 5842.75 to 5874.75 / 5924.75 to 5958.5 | 0.28 mag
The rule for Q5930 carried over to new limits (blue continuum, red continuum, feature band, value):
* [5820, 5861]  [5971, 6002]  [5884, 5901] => 8.6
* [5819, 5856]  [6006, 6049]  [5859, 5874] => 2.1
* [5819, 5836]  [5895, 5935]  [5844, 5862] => -0.4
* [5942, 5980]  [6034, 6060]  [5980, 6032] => 1.0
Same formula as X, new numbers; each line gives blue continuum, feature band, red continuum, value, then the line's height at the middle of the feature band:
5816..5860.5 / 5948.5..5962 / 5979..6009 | 0.13 mag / 56.8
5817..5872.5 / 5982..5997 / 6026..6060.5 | 0.11 mag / 62.6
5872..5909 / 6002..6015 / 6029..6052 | 0.04 mag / 58.6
